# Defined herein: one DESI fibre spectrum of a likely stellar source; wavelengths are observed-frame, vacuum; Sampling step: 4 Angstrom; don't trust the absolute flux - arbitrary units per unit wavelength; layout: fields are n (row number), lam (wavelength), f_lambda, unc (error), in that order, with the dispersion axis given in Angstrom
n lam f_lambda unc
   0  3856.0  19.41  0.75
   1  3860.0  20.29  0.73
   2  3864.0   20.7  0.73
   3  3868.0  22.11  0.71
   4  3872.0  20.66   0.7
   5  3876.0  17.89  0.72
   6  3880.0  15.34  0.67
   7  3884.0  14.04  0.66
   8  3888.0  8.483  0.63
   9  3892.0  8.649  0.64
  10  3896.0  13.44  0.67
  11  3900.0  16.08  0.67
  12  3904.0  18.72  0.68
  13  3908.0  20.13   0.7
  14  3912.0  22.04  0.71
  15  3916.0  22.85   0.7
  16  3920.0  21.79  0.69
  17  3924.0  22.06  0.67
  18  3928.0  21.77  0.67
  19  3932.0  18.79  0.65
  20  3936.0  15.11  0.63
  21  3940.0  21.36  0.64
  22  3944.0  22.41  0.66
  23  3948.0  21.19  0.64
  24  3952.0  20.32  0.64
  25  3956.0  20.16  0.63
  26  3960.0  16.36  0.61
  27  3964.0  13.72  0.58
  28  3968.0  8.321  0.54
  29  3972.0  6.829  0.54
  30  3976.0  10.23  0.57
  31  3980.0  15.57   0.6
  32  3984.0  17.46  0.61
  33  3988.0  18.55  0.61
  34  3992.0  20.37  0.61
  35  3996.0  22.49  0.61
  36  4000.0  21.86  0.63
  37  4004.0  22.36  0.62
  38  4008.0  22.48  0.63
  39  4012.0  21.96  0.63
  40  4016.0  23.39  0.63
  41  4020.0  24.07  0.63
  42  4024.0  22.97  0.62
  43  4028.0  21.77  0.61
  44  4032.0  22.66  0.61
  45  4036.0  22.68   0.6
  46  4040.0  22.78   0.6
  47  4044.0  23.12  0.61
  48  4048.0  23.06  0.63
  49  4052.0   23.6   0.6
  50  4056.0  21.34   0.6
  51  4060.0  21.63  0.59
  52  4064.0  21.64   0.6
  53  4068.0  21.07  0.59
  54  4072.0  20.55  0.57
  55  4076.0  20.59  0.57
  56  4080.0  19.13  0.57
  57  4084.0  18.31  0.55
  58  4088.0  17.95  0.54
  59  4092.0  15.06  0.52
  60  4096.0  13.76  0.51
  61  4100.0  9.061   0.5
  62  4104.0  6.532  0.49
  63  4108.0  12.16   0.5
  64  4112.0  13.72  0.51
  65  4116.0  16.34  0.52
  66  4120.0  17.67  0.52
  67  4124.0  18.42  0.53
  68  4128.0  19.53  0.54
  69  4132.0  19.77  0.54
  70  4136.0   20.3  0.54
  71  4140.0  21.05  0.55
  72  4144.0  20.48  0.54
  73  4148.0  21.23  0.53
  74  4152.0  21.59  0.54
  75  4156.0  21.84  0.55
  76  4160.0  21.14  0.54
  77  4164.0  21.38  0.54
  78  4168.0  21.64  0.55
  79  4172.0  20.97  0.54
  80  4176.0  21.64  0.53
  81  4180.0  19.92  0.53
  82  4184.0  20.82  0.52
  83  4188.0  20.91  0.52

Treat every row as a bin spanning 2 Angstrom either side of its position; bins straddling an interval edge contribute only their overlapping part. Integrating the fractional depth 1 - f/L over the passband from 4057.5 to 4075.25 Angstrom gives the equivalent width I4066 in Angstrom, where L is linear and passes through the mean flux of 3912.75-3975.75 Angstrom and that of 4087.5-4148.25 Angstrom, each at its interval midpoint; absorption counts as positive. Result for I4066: -4.6 Angstrom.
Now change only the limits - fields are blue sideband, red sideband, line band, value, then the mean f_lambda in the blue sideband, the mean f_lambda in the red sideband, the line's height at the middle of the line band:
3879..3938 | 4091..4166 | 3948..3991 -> 5.39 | 17.3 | 17.5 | 17.4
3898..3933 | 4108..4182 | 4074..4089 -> 0.66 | 20.5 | 19.7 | 19.9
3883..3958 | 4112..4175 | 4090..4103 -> 4.98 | 18.4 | 20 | 19.7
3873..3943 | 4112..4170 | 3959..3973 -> 5.35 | 17.7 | 19.9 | 18.2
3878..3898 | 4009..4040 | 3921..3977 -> -2.79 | 12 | 22.8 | 16.8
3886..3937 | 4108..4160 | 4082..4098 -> 2.19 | 17.7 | 19.1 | 18.8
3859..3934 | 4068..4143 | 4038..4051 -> -4.39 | 18.2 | 16.8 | 17.2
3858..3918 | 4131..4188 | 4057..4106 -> 6.72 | 17.4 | 21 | 20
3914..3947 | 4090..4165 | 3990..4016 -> -3.35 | 20.8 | 17.4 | 19.5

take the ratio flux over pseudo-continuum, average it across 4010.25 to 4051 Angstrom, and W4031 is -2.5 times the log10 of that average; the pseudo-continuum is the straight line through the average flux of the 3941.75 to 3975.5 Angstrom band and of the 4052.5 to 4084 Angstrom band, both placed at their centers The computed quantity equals -0.194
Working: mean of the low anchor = 15.9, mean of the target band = 22.9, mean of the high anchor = 20.8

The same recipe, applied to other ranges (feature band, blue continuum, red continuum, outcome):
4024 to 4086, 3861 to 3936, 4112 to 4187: -0.122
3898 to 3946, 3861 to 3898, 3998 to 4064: -0.146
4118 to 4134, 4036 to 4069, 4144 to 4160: 0.149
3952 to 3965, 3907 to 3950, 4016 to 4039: 0.220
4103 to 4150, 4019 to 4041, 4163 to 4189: 0.228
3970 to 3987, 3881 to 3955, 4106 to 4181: 0.400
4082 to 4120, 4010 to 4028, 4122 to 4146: 0.441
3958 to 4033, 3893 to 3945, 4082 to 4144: -0.029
